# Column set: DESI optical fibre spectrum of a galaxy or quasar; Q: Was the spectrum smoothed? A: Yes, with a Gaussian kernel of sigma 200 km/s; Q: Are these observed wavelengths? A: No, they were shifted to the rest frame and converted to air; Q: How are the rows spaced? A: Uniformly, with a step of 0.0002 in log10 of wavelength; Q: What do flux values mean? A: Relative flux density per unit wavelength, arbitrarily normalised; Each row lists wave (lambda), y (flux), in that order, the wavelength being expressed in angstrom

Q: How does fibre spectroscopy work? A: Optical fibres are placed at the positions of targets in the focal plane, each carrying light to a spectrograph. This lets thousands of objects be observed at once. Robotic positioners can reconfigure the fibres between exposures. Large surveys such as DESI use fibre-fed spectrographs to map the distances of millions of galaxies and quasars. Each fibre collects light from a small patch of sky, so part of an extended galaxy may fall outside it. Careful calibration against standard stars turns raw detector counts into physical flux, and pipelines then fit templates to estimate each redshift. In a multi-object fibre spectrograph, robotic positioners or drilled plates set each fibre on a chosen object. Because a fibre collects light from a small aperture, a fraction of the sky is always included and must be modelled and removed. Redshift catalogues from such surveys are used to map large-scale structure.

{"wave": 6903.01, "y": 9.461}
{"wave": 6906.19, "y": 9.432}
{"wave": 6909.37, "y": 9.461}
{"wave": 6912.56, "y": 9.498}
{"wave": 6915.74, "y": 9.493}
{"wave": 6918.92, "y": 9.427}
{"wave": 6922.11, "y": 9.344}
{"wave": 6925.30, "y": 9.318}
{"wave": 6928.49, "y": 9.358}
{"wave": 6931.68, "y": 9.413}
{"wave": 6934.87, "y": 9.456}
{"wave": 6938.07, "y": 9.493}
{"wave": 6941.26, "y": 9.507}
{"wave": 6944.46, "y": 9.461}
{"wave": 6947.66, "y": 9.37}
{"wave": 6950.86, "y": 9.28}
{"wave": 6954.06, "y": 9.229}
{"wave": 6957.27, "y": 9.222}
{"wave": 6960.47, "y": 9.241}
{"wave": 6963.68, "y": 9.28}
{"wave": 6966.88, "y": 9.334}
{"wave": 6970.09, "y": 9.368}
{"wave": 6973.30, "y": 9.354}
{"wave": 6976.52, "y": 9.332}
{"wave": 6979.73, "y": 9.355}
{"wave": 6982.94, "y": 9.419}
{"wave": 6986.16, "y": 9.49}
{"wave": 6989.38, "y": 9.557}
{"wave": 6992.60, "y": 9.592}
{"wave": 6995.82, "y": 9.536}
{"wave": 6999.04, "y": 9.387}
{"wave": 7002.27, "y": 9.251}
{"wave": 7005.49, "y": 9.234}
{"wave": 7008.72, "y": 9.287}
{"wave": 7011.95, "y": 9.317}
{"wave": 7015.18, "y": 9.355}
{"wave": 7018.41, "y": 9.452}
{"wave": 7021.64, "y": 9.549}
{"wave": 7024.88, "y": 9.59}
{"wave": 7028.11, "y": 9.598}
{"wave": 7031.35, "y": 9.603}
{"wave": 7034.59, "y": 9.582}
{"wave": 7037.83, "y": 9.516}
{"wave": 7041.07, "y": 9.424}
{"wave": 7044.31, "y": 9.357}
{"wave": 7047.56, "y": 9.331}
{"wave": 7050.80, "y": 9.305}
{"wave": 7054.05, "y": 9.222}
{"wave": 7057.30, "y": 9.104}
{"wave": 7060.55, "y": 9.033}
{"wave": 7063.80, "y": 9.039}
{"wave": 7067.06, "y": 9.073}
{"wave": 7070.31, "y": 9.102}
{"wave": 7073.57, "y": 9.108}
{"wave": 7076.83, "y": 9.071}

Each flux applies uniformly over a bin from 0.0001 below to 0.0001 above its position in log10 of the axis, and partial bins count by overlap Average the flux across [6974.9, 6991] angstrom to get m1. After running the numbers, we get 9.43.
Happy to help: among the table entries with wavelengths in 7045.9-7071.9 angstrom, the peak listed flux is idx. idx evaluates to 9.331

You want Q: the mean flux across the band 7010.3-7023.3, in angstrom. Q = 9.42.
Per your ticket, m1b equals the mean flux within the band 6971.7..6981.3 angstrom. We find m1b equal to 9.34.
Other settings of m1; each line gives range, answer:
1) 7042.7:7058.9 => 9.26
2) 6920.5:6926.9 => 9.32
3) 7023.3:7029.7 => 9.6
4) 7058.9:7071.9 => 9.06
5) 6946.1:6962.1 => 9.27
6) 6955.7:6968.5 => 9.27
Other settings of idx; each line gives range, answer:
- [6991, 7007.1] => 9.592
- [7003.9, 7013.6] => 9.317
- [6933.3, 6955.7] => 9.507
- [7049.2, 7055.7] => 9.305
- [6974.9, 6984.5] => 9.419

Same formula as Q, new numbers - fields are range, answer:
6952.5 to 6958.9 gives 9.22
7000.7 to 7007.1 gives 9.25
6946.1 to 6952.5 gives 9.33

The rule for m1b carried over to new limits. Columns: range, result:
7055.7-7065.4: 9.06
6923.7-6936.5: 9.38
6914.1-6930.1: 9.39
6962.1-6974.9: 9.34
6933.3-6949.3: 9.45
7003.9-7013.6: 9.28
